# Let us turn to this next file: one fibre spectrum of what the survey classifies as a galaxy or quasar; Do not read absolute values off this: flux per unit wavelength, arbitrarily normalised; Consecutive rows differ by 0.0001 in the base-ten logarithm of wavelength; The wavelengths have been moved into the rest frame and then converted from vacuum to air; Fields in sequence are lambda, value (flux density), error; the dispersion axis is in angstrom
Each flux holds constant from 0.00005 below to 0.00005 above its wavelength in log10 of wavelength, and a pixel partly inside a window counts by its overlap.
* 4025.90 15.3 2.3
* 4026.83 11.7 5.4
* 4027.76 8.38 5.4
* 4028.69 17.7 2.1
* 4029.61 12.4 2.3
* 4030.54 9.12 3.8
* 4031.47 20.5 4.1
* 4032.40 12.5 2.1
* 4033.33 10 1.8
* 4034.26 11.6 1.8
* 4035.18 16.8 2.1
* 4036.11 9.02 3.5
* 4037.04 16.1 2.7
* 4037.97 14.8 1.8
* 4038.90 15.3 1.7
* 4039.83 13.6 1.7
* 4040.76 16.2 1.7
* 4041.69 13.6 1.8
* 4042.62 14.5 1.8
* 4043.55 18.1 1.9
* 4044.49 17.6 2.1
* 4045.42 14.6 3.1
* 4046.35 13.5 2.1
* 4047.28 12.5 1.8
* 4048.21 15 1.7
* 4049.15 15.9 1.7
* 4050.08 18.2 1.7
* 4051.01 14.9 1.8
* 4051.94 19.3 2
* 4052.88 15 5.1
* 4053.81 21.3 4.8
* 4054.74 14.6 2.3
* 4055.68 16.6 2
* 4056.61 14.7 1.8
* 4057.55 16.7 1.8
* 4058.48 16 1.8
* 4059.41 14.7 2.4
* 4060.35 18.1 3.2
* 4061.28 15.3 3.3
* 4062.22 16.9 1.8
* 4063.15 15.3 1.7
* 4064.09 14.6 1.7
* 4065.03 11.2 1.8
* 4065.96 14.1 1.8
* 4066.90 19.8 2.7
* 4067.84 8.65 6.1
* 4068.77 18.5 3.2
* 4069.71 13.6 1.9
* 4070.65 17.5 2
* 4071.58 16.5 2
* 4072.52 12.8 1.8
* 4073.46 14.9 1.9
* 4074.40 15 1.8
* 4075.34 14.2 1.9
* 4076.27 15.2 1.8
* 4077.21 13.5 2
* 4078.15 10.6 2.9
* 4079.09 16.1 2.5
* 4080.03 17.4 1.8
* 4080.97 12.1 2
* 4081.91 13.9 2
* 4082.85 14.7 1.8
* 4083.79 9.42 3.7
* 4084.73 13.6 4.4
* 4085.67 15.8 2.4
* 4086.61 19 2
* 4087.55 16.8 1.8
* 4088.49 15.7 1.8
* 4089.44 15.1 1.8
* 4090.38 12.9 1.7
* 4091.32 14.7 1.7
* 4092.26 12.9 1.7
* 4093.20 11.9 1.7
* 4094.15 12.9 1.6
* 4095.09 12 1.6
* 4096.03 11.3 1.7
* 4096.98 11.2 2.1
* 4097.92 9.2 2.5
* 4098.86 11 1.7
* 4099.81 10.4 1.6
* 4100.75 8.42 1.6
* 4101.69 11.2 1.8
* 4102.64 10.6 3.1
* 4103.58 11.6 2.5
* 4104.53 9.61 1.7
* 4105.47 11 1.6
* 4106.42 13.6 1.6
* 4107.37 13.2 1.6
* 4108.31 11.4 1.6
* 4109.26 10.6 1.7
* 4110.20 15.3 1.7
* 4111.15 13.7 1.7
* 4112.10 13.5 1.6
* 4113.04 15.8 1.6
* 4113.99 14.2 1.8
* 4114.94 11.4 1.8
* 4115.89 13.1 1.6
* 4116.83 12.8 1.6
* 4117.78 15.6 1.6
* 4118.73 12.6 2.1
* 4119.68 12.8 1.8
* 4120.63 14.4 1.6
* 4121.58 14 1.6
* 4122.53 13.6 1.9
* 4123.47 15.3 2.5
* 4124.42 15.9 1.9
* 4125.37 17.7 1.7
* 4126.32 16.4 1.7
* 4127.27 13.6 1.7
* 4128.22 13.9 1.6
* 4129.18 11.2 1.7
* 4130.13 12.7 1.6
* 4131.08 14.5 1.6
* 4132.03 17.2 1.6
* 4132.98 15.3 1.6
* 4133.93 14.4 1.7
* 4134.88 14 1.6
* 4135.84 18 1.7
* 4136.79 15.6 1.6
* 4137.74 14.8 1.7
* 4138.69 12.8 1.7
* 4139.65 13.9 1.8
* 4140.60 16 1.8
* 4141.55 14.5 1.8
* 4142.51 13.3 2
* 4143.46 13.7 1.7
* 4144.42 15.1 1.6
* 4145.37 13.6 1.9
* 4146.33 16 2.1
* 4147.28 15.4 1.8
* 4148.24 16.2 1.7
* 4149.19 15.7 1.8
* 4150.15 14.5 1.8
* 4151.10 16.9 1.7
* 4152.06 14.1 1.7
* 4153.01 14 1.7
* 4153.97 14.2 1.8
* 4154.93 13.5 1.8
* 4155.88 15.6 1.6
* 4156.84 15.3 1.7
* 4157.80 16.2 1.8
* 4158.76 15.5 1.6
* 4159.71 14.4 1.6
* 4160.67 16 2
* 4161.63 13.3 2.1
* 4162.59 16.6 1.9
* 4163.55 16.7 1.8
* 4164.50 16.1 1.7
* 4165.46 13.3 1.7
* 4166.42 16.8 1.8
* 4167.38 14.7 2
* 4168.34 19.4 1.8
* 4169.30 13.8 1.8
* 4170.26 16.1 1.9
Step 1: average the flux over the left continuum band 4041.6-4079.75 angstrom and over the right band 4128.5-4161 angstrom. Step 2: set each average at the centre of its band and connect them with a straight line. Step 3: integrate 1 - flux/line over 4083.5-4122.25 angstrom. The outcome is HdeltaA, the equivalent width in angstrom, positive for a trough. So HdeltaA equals 5.8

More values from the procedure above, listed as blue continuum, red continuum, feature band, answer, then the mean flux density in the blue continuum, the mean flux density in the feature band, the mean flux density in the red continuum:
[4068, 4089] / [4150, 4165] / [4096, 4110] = 3.64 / 14.8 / 11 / 15.2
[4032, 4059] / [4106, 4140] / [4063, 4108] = 3.74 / 15.1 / 13.4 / 14.1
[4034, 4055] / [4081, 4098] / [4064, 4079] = -0.18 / 15.4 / 14.5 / 13.6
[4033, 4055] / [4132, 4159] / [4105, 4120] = 1.85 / 15.1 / 13.2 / 15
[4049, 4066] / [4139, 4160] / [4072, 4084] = 1.39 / 16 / 13.9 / 14.9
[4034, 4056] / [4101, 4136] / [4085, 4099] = 0.69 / 15.4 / 13.6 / 13.6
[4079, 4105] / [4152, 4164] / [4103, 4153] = -0.26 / 12.9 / 14.1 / 15.1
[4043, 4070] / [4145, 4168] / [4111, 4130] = 1.65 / 15.7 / 14.1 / 15.2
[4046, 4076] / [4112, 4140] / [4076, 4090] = 0.50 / 15.5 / 14.6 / 14.4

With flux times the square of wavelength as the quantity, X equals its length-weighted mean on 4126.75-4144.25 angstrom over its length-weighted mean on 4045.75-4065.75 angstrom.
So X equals 1.0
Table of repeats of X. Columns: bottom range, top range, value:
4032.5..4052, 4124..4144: 1.05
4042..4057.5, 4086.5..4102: 0.81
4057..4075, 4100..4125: 0.86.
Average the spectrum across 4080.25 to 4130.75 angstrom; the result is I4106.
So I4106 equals 13.2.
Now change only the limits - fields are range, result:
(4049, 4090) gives 15.3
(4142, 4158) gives 14.9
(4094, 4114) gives 11.8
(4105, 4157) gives 14.3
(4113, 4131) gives 14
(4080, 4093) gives 14.4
